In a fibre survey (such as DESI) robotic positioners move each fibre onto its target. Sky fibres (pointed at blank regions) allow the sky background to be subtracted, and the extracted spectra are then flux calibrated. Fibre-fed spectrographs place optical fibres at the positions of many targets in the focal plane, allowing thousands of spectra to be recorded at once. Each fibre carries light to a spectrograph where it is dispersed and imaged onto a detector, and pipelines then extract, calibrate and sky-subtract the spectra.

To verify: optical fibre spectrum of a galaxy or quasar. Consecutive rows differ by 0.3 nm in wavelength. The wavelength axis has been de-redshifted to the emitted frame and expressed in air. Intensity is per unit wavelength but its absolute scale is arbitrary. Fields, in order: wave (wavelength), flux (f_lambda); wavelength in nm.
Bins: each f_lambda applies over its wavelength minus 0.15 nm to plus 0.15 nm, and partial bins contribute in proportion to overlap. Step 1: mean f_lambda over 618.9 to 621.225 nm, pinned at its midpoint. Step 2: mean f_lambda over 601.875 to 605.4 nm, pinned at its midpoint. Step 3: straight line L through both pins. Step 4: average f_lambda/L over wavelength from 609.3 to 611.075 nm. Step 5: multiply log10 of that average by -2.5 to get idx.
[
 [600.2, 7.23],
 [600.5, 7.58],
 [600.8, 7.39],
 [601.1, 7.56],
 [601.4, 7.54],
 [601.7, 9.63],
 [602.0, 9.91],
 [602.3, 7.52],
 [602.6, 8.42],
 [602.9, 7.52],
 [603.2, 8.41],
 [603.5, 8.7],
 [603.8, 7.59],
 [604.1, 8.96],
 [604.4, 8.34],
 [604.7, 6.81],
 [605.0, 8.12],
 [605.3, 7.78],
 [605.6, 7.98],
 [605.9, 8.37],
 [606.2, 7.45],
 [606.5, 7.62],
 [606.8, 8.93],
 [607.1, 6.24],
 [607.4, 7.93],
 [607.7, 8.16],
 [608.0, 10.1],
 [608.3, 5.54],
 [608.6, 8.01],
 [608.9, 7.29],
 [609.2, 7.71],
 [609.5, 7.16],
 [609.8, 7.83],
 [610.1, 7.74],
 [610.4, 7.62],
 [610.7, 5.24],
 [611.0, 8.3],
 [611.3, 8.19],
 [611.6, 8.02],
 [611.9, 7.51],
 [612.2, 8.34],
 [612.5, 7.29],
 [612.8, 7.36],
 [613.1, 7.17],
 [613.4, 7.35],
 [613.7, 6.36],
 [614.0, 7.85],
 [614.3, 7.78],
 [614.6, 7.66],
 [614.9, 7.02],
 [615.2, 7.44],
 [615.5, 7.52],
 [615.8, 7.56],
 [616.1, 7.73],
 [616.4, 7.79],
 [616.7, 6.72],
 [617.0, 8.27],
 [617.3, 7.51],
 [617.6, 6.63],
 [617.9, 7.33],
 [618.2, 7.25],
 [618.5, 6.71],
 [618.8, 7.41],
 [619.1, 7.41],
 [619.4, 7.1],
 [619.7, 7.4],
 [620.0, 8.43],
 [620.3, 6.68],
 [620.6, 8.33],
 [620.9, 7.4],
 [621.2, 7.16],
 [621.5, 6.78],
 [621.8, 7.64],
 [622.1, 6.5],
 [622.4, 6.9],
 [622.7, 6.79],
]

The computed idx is 0.09 mag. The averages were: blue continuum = 8.17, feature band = 7.28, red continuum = 7.5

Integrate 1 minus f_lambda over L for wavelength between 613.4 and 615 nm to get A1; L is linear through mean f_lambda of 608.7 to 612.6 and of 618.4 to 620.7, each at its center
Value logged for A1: 0.04 nm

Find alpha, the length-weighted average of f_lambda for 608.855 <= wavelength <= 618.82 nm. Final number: 7.43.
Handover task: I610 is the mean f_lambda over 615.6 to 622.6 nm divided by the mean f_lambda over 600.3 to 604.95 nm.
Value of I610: 0.90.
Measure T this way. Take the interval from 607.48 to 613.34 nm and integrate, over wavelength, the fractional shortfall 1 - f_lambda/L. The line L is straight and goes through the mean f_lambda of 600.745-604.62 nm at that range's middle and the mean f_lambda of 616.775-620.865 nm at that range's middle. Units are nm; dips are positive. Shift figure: 0.18 nm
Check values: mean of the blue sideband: 8.26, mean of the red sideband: 7.41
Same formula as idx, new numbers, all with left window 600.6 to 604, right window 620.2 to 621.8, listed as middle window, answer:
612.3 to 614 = 0.07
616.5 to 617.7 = 0.03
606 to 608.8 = 0.03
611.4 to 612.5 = -0.02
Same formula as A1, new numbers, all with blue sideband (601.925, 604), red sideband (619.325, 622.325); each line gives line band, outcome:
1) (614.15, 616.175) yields 0.03 nm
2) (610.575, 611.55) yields 0.06 nm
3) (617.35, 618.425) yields 0.06 nm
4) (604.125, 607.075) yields 0.08 nm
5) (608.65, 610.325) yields 0.07 nm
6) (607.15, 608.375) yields 0.01 nm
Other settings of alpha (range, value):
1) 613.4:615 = 7.35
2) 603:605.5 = 8.08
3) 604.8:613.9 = 7.62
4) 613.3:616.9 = 7.41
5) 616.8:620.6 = 7.37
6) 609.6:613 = 7.57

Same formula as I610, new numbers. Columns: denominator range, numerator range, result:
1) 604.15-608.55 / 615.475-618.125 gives 0.95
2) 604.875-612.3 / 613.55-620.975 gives 0.96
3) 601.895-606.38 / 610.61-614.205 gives 0.92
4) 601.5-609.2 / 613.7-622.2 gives 0.92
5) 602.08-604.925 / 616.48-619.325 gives 0.90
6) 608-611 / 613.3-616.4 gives 1.02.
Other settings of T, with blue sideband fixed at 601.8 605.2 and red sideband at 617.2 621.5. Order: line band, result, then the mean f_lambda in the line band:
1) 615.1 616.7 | 0.00 nm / 7.53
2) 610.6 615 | 0.13 nm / 7.46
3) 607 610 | 0.12 nm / 7.62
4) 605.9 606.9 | 0.01 nm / 8.01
